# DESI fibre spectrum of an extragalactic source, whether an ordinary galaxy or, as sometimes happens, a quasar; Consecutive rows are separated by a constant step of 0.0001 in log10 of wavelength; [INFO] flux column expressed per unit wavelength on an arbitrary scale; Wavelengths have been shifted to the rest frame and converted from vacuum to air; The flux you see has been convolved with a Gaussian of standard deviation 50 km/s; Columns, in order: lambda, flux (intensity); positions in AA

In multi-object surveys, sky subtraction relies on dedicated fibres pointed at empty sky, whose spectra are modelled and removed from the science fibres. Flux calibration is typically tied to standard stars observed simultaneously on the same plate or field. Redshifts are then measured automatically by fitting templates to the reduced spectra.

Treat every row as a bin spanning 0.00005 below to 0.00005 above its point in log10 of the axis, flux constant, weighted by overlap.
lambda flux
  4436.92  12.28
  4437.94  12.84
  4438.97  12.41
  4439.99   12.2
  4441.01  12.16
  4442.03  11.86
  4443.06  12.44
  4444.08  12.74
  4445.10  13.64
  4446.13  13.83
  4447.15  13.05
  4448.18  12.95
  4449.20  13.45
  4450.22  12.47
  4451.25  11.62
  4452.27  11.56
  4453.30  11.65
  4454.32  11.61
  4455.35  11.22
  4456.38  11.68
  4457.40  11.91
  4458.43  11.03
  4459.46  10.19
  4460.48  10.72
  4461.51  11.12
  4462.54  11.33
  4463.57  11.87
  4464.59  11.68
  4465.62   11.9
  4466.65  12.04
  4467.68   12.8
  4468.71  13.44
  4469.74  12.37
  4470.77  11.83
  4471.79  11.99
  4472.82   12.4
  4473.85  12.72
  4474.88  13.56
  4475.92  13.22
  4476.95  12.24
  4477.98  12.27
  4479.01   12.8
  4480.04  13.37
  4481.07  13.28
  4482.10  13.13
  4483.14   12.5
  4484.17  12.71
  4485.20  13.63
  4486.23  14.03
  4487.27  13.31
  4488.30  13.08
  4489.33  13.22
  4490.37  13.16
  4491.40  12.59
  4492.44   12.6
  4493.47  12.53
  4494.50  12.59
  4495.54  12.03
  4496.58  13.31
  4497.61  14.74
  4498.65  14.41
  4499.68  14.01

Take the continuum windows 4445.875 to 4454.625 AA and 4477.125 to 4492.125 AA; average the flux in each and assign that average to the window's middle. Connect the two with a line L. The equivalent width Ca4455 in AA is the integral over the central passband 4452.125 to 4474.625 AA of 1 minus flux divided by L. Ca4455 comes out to 1.6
